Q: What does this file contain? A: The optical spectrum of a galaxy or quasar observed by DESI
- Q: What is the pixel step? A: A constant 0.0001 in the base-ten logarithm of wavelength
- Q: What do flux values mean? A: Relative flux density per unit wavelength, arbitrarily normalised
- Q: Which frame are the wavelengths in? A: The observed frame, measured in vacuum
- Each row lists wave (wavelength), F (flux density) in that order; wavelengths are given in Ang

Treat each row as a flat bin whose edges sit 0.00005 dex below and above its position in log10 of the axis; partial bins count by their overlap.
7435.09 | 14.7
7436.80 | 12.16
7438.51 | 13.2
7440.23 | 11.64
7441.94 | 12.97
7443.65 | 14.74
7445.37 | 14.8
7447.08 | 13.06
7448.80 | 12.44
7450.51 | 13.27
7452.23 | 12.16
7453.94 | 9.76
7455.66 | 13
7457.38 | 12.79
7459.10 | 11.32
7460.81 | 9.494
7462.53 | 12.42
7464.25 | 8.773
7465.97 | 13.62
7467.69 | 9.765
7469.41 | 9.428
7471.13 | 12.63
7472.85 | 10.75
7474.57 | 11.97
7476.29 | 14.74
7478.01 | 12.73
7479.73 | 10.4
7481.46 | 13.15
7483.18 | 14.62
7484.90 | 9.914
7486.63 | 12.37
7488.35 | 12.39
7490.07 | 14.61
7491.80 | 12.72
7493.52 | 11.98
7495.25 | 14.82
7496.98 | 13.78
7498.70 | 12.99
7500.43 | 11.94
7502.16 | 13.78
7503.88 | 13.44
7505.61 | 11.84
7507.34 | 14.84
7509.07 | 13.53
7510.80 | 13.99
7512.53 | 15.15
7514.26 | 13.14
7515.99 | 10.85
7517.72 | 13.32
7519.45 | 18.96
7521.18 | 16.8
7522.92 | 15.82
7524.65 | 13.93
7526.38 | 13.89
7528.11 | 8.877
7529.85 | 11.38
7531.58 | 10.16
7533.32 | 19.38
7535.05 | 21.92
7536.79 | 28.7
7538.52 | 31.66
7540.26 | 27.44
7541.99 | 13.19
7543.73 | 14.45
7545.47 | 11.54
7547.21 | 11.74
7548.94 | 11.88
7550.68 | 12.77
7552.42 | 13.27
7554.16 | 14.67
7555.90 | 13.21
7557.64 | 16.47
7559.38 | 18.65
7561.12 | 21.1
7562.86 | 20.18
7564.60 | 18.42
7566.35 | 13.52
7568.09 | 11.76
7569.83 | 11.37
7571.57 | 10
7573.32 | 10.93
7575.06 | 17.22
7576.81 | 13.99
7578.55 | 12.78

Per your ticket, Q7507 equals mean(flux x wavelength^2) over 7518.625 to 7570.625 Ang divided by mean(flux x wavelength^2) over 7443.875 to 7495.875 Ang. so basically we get 1.36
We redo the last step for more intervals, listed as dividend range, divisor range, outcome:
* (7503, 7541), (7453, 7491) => 1.39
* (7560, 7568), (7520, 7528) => 1.22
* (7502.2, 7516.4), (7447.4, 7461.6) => 1.15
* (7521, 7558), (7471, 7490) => 1.31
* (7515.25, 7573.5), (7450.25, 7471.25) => 1.42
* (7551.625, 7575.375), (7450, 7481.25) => 1.33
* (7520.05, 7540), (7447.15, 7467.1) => 1.55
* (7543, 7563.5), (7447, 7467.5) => 1.31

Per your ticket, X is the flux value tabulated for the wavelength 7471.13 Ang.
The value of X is 12.63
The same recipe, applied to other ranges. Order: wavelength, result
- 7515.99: 10.85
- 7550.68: 12.77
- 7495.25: 14.82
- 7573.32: 10.93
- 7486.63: 12.37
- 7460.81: 9.494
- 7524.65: 13.93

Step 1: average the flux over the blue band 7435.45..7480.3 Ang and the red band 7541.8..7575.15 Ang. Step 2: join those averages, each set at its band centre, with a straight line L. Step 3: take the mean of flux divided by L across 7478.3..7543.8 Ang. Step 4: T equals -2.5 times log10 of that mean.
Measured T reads -0.122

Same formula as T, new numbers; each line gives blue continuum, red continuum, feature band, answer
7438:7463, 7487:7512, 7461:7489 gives 0.10 mag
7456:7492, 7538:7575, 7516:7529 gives -0.02 mag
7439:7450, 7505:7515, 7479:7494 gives 0.09 mag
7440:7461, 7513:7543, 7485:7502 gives 0.16 mag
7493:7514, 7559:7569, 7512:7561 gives -0.03 mag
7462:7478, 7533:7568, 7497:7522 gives 0.05 mag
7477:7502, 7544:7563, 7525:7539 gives -0.24 mag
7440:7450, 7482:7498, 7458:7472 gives 0.20 mag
